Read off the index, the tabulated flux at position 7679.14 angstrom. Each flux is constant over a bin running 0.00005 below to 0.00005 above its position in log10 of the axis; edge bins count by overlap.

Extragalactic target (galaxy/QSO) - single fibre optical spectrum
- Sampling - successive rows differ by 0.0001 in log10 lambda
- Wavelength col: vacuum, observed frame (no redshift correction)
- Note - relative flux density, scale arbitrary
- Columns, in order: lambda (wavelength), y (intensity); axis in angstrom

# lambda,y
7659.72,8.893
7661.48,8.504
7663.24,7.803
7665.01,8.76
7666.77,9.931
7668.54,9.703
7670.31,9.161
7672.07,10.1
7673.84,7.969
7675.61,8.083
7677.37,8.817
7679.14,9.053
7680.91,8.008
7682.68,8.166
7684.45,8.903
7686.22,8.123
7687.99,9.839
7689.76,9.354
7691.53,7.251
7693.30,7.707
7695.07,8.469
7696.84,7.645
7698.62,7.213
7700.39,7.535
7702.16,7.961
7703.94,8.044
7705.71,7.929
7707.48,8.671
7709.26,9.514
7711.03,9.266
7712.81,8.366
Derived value 9.053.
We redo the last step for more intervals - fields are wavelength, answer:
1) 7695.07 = 8.469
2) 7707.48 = 8.671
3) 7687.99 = 9.839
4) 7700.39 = 7.535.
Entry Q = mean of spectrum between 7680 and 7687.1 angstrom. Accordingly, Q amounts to 8.3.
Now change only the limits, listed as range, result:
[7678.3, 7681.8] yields 8.52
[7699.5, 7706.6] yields 7.88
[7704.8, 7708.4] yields 8.32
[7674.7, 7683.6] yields 8.43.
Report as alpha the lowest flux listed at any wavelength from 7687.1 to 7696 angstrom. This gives 7.251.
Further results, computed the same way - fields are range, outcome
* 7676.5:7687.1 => 8.008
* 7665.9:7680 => 7.969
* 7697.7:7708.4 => 7.213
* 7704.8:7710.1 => 7.929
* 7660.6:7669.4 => 7.803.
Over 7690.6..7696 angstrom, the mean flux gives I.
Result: 7.83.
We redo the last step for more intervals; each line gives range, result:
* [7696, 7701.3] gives 7.46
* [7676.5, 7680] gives 8.93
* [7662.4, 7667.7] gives 8.84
